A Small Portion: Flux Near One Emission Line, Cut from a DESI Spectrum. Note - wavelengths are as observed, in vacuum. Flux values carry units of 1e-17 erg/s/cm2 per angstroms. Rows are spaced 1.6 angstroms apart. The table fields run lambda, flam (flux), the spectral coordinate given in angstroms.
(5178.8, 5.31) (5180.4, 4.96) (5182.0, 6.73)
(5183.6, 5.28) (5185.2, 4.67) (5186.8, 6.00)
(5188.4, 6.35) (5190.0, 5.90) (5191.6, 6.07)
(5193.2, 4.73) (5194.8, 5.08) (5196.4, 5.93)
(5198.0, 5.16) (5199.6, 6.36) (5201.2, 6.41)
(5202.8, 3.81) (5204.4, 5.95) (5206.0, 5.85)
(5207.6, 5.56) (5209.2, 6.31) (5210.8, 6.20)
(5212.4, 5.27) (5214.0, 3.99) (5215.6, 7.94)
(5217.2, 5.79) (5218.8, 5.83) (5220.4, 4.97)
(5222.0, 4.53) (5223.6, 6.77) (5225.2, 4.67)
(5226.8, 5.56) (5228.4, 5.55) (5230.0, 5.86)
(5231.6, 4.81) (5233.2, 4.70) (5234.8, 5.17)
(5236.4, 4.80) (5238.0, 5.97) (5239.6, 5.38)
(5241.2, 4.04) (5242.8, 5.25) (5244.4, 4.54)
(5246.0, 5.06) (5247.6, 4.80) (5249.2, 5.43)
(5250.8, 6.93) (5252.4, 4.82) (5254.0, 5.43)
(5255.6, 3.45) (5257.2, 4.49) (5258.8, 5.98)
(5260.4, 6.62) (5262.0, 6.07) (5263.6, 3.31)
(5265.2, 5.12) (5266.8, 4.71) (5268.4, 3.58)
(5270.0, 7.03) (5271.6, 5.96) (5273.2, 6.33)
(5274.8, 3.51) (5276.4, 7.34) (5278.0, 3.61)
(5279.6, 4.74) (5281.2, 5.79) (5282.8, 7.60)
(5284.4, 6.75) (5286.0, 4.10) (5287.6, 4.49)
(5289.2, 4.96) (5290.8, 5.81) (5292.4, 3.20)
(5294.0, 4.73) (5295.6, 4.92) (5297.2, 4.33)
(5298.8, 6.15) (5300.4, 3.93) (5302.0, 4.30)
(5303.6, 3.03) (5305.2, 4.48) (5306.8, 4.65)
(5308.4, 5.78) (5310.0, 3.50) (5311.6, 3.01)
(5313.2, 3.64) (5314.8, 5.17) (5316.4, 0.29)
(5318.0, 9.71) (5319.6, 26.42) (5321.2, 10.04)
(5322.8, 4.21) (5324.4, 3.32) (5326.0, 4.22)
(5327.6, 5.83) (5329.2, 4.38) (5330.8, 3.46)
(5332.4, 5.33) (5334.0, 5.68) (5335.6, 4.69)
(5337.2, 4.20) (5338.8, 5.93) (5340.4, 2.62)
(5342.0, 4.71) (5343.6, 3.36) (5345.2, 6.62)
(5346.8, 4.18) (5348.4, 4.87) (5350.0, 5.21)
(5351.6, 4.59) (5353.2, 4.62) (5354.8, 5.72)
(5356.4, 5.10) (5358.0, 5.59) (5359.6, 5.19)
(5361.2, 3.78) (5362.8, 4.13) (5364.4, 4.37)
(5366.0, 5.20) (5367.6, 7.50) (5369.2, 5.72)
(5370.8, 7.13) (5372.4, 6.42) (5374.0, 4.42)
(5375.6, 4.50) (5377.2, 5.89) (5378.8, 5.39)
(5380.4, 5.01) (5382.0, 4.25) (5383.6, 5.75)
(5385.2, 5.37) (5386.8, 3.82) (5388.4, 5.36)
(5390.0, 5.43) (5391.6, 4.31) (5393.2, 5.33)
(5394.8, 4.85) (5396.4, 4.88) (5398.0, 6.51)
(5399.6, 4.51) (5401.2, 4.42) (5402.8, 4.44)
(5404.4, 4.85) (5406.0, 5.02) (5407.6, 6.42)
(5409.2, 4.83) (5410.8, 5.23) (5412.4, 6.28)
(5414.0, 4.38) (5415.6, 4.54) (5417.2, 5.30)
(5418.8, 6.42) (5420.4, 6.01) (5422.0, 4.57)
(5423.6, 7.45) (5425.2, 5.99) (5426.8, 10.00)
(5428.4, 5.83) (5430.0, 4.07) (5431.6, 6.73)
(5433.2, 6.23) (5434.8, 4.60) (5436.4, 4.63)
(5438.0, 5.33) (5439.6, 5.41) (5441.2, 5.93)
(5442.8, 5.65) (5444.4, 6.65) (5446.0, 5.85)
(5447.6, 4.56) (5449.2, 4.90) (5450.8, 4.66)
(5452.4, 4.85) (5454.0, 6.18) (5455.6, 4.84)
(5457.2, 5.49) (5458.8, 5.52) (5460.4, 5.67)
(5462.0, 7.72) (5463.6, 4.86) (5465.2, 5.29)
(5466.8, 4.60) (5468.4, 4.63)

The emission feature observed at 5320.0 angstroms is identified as Hbeta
